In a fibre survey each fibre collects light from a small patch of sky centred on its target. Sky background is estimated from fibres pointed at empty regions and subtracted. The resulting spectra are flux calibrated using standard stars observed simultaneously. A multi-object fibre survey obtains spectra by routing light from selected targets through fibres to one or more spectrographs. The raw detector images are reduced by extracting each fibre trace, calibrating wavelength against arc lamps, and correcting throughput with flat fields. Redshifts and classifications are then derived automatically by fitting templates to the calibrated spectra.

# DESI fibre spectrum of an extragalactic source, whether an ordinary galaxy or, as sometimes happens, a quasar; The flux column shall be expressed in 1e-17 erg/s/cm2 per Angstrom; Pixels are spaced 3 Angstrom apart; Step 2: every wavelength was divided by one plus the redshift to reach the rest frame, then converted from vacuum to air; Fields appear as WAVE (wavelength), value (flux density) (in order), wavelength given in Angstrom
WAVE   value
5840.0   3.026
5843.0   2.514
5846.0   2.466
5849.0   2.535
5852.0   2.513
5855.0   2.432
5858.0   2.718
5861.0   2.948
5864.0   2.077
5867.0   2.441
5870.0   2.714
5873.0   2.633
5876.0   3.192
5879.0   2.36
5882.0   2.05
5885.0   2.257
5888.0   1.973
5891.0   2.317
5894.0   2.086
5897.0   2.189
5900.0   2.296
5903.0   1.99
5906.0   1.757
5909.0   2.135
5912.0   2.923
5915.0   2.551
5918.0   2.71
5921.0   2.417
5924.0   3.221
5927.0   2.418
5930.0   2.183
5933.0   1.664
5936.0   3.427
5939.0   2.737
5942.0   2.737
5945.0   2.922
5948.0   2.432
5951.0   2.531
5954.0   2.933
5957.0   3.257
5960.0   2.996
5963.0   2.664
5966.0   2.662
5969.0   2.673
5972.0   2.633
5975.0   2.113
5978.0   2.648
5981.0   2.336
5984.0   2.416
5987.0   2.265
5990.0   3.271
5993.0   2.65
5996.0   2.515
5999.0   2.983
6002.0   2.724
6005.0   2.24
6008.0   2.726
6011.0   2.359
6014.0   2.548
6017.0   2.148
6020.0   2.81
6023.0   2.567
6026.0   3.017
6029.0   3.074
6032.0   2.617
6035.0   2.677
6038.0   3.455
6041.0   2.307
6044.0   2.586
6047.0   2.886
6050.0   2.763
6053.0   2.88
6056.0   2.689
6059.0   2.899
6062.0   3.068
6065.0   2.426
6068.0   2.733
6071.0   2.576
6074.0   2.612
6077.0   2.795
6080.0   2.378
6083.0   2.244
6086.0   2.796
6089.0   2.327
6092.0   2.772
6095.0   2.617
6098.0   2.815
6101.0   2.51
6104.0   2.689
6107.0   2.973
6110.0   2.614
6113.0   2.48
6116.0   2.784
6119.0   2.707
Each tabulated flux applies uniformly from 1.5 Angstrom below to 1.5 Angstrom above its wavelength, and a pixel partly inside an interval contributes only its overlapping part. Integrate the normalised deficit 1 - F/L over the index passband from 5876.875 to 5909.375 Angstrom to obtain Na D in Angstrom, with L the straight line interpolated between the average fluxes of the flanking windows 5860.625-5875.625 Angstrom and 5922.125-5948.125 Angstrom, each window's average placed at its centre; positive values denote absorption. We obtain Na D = 5.7 Angstrom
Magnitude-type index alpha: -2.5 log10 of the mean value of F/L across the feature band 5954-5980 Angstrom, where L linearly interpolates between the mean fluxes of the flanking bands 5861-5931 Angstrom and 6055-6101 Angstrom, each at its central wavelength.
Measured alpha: -0.09 mag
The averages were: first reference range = 2.4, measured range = 2.71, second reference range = 2.64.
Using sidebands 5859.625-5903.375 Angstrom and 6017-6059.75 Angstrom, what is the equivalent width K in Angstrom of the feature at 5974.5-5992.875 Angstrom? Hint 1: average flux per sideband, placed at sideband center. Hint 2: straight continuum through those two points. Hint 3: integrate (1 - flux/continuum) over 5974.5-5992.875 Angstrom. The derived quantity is 0.7 Angstrom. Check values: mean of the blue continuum 2.38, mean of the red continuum 2.78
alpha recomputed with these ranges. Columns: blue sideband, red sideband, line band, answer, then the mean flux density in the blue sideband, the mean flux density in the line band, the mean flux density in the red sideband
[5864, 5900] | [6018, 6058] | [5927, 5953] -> -0.022 mag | 2.37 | 2.58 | 2.79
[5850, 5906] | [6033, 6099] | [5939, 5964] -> -0.124 mag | 2.38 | 2.81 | 2.69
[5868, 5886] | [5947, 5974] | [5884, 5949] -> 0.092 mag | 2.54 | 2.43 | 2.75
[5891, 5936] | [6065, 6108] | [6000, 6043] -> -0.059 mag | 2.36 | 2.66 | 2.62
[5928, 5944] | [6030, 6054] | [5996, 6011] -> 0.030 mag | 2.56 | 2.62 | 2.78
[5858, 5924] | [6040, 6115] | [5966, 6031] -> -0.022 mag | 2.41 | 2.61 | 2.66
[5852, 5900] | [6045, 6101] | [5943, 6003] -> -0.055 mag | 2.42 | 2.68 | 2.68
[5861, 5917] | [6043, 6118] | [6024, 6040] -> -0.134 mag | 2.35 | 2.93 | 2.68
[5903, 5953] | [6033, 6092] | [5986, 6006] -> -0.029 mag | 2.53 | 2.68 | 2.69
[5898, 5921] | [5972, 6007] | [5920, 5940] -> -0.080 mag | 2.34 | 2.58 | 2.57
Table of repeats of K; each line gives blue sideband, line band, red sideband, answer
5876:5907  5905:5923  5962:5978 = -1.3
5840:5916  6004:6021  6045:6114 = 0.8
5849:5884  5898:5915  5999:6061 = 2.2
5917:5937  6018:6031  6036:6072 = -0.5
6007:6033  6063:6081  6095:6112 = 0.5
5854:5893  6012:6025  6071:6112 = 0.2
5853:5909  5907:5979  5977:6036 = -4.5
